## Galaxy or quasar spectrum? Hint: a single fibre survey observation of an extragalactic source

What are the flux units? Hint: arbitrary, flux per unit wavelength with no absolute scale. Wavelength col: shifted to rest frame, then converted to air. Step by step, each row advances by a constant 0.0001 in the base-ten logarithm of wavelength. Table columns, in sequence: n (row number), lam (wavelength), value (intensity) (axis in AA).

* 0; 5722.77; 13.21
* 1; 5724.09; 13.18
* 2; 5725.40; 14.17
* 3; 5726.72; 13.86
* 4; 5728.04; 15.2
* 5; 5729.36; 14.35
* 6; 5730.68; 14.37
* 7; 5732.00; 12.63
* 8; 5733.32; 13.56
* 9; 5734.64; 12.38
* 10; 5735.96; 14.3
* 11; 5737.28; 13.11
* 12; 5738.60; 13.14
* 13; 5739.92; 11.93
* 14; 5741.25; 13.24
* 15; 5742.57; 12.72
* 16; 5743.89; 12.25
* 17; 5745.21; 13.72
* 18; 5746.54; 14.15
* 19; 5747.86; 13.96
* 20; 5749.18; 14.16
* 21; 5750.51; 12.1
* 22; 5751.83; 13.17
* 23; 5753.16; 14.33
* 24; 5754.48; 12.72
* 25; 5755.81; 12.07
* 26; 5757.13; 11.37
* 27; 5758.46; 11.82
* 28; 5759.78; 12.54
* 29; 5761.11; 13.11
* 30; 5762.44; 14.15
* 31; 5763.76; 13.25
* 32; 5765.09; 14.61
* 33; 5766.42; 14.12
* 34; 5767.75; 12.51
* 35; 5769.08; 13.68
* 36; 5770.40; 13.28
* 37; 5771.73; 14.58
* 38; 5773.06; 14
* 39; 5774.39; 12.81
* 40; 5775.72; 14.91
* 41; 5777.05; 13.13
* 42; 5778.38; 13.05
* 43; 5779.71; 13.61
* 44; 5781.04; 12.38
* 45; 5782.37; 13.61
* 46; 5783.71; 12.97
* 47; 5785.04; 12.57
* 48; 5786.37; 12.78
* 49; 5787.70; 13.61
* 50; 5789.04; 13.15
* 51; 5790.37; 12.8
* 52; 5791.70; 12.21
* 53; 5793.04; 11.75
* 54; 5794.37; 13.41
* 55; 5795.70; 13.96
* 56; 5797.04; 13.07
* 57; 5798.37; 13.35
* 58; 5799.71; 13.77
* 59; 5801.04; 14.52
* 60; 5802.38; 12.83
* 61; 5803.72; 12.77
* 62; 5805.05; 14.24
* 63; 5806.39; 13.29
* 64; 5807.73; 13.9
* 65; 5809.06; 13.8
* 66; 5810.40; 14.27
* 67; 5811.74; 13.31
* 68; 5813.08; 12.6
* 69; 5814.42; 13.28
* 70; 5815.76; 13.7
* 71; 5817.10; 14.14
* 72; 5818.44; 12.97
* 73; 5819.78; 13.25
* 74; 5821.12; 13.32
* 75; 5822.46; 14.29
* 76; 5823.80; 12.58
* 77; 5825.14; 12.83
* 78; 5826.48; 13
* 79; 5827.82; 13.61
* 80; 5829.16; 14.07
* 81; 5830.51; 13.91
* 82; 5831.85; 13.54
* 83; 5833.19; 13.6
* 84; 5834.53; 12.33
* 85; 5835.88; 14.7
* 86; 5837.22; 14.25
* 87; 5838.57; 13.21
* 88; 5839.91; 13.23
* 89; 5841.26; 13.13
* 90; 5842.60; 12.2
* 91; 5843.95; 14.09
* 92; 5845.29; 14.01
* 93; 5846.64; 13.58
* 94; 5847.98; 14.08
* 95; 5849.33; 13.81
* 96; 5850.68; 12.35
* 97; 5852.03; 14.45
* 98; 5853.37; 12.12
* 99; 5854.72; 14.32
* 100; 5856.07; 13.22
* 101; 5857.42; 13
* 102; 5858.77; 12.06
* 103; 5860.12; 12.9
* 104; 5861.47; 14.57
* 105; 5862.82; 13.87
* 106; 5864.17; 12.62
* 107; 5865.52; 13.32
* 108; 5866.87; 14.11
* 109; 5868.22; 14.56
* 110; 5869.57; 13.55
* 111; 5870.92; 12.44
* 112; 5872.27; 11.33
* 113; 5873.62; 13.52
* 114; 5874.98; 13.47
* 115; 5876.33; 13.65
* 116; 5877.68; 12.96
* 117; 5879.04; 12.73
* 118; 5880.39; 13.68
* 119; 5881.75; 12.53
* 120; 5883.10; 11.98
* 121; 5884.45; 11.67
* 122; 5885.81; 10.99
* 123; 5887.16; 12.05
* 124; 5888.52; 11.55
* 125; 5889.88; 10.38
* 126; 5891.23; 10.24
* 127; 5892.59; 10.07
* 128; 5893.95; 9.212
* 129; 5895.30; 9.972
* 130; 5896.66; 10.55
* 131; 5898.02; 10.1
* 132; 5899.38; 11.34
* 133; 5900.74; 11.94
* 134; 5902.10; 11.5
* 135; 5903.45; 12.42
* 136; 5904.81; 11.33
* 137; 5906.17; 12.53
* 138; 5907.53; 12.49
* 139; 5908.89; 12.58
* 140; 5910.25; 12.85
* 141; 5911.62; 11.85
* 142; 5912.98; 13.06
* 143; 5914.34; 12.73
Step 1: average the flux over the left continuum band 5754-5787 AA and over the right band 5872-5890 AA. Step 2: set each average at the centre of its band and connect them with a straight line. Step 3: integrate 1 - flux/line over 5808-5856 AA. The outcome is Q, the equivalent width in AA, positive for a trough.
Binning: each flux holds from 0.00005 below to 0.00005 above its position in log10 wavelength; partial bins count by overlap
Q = -2.8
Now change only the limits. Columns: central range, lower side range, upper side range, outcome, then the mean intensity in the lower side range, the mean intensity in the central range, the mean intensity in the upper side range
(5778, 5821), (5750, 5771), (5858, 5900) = -1.7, 13.1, 13.3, 12.2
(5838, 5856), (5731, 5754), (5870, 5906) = -1.9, 13.2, 13.4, 11.7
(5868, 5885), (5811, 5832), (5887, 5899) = -2.8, 13.4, 12.9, 10.4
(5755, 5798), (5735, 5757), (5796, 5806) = 0.6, 13.1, 13.2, 13.5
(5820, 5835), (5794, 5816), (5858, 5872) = 0.1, 13.5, 13.4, 13.3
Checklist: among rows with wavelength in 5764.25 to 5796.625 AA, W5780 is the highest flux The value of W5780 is 14.91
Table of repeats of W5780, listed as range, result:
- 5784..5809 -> 14.52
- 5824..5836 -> 14.7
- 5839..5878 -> 14.57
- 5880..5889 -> 13.68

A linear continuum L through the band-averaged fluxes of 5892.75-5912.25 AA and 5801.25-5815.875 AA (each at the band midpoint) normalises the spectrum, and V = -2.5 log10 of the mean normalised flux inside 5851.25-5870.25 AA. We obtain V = -0.10 mag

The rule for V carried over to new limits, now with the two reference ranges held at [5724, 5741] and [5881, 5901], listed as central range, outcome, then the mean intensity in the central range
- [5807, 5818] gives -0.114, 13.6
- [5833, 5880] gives -0.160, 13.4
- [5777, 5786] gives -0.023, 13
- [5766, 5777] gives -0.064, 13.7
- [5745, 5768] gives -0.004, 13.2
